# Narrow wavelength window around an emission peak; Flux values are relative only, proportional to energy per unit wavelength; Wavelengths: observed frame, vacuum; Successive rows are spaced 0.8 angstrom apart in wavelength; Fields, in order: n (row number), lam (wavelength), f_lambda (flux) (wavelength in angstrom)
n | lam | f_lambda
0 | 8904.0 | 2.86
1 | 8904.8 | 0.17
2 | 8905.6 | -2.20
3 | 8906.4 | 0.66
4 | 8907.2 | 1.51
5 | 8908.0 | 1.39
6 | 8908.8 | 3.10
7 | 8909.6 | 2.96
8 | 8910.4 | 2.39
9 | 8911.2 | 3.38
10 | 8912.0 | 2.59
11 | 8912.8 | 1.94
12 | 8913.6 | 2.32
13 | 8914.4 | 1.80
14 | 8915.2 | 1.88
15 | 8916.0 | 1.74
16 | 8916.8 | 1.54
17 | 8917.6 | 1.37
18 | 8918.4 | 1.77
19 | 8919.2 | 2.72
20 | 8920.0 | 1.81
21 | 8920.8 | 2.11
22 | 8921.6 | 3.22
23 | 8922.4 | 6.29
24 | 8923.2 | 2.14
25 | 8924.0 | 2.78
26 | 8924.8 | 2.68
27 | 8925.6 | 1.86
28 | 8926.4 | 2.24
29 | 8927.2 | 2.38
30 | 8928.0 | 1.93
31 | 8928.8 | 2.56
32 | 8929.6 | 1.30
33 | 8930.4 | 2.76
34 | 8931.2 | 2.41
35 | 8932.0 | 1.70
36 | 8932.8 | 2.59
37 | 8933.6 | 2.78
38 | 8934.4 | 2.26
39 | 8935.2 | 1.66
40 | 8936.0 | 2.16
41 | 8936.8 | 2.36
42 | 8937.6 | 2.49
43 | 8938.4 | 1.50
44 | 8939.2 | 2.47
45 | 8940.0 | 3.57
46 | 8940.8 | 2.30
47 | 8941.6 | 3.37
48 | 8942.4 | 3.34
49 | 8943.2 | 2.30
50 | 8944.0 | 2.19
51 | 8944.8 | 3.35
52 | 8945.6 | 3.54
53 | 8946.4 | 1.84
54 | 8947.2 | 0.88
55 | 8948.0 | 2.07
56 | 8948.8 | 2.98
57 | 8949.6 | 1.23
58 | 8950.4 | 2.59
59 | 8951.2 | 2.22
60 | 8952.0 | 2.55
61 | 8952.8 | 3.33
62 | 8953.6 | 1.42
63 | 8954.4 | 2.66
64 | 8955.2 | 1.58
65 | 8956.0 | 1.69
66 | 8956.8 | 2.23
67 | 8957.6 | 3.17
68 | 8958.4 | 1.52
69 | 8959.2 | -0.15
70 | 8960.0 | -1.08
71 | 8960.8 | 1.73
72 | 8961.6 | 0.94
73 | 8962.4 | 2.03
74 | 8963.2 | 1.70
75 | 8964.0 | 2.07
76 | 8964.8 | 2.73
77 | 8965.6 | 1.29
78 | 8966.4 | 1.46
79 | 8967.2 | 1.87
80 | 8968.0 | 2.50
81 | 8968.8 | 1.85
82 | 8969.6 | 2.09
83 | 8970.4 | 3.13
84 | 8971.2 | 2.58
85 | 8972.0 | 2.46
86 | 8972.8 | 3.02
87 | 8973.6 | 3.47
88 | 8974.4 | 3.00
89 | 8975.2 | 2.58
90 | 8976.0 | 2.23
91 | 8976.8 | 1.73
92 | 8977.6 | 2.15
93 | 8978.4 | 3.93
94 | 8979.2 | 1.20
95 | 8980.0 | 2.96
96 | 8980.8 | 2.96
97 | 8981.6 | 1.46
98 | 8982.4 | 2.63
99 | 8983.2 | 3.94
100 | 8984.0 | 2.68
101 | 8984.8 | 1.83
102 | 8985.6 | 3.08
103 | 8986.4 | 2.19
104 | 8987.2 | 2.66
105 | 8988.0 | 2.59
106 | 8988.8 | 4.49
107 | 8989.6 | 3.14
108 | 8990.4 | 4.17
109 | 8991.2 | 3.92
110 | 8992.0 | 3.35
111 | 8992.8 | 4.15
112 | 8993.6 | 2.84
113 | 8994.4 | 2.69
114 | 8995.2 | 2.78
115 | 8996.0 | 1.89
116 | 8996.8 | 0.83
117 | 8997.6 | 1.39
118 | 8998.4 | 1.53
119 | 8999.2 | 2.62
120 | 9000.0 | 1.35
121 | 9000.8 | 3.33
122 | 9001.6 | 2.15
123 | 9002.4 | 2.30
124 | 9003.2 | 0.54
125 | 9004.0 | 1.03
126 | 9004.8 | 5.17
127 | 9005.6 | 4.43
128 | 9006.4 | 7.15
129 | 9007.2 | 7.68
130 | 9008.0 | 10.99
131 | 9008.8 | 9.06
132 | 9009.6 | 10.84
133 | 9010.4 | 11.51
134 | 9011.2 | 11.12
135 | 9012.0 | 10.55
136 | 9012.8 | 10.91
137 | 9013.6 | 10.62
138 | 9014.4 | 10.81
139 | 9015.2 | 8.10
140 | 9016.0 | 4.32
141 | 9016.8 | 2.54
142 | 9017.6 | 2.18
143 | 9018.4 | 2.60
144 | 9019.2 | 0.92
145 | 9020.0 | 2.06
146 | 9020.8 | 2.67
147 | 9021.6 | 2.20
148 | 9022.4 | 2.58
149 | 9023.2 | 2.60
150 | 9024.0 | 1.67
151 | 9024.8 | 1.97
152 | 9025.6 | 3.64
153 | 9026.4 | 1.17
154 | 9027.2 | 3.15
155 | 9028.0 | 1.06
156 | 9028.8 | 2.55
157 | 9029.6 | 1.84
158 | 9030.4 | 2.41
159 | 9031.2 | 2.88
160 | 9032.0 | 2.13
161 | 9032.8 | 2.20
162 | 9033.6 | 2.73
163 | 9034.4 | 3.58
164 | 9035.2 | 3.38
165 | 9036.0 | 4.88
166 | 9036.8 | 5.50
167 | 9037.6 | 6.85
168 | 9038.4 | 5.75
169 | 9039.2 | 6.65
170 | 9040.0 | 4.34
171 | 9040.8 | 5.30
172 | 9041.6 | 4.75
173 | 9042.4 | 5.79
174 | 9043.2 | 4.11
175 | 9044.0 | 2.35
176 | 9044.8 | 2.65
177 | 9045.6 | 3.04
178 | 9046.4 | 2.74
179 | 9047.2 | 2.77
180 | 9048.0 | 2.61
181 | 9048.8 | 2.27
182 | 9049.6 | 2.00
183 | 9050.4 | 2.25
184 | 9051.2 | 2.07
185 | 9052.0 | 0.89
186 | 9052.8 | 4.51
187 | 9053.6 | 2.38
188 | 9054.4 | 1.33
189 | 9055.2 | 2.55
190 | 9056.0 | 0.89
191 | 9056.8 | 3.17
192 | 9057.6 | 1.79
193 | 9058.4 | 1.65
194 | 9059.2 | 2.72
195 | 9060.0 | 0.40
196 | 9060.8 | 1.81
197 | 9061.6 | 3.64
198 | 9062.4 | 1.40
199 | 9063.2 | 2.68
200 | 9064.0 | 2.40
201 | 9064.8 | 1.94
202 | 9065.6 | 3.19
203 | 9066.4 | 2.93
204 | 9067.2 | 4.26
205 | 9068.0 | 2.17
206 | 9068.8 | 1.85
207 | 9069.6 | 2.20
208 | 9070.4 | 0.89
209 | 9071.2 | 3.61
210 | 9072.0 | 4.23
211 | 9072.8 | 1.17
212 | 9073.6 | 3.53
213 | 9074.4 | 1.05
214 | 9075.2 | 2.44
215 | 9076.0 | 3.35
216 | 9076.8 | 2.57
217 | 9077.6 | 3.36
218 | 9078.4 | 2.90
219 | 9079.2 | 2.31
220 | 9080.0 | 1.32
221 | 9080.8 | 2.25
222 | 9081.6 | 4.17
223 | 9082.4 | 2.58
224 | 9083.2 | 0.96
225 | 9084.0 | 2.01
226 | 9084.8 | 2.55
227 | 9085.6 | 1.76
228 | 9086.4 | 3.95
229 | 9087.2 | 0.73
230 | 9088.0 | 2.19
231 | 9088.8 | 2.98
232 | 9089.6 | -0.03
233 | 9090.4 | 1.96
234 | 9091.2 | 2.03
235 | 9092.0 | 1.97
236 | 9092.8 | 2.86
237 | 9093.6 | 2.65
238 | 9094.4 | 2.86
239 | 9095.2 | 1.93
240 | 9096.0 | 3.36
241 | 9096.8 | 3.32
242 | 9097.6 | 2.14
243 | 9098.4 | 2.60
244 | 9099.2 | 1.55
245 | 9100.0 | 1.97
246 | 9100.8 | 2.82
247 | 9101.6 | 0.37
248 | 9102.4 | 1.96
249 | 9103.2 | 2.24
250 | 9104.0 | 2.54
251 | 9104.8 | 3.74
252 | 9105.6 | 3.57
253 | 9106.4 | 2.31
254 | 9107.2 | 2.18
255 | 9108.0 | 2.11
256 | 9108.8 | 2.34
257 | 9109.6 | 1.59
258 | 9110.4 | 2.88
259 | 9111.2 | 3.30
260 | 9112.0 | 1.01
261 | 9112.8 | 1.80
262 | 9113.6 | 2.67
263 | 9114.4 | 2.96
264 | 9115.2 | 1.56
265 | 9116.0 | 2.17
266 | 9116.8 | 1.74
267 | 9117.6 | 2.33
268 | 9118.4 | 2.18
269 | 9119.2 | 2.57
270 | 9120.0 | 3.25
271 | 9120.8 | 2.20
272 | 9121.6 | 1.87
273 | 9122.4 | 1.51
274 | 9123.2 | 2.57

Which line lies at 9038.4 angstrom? [N II]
